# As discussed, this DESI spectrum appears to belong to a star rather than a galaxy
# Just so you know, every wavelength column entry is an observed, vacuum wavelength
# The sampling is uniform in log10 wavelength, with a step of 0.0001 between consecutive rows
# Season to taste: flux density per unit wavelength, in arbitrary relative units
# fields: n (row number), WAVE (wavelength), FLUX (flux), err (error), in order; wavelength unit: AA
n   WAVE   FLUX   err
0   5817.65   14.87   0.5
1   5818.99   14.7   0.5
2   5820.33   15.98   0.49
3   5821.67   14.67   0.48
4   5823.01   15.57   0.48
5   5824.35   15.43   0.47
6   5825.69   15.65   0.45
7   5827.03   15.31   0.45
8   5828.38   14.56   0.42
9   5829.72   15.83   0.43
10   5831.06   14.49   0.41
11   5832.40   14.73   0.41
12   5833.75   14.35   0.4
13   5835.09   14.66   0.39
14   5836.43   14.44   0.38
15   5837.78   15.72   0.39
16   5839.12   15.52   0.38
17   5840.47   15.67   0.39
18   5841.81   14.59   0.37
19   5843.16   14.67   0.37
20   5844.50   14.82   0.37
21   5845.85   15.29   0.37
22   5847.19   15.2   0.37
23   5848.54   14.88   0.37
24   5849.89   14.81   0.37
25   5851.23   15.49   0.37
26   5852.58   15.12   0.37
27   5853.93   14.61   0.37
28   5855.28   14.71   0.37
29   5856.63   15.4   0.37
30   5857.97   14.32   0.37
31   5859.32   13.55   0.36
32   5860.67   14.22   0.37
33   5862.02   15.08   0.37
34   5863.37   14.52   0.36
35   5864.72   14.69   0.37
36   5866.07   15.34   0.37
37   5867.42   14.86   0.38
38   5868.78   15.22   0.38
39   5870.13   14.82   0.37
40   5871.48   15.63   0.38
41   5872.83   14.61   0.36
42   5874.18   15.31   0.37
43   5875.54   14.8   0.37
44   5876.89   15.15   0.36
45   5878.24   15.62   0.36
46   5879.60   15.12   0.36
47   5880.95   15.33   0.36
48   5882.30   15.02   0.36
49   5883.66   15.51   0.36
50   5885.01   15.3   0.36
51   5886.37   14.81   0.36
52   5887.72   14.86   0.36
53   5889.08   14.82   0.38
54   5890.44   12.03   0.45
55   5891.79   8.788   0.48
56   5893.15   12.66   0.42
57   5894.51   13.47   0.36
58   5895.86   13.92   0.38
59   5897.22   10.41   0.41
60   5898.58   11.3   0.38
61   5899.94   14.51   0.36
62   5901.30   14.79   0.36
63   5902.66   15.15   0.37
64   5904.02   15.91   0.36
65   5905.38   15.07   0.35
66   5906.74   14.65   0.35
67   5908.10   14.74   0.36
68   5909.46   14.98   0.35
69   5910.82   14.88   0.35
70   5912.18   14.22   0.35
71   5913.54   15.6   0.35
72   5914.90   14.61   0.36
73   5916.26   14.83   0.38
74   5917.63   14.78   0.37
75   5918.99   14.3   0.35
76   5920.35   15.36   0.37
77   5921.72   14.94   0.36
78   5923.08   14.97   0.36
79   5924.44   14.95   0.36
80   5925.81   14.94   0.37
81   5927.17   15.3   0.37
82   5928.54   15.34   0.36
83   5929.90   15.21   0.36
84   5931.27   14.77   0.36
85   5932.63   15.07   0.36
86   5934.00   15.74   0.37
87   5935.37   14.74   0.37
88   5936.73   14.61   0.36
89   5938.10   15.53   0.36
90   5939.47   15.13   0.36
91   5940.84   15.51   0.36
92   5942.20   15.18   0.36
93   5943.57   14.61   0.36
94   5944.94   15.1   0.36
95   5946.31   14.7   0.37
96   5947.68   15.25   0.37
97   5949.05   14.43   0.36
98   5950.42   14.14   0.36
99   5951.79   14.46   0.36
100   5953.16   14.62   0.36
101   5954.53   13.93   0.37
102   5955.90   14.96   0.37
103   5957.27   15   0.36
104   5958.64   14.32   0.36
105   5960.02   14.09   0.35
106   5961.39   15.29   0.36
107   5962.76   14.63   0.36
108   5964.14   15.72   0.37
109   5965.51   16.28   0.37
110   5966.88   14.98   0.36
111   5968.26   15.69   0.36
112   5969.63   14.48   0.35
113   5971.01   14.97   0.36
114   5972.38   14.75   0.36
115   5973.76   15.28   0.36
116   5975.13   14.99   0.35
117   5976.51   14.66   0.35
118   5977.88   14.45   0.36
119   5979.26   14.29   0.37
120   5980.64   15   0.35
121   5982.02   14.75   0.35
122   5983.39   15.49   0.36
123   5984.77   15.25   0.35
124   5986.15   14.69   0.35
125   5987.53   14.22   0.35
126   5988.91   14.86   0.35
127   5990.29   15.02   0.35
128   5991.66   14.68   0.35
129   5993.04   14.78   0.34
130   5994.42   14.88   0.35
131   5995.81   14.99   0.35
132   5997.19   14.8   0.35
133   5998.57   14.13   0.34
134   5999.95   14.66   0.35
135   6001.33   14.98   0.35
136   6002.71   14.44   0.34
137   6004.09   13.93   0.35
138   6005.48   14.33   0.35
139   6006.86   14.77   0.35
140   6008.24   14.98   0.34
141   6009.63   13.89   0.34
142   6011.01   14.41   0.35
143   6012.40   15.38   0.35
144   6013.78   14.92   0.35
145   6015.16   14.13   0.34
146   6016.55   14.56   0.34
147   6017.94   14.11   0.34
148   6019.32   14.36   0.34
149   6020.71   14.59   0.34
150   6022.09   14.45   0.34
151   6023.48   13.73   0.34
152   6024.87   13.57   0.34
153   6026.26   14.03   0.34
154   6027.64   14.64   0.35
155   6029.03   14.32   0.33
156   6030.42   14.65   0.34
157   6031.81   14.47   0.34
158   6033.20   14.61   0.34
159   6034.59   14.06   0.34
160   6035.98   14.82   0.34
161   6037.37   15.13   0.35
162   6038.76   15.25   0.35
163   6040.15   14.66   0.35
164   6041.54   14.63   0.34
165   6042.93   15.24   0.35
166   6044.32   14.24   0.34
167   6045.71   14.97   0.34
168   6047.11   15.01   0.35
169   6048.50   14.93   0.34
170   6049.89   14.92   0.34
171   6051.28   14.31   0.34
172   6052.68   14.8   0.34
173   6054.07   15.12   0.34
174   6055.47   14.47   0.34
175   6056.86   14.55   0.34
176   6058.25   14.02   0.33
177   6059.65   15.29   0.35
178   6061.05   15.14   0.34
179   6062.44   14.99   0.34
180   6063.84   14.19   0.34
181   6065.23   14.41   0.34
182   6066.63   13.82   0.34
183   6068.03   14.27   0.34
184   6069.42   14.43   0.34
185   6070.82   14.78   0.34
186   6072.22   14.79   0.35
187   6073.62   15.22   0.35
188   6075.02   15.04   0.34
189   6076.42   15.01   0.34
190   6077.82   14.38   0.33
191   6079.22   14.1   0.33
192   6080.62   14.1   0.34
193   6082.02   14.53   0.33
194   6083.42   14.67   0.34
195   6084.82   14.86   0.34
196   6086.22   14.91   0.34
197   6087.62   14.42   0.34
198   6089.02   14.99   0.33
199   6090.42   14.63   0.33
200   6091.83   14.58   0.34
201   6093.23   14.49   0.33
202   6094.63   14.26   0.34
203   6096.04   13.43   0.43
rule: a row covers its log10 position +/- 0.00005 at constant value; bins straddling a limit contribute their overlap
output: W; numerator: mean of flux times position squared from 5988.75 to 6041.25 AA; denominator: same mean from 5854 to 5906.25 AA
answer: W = 1.1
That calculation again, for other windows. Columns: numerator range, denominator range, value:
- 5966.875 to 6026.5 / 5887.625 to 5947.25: 1.04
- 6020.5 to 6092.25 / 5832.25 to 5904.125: 1.07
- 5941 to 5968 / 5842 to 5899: 1.06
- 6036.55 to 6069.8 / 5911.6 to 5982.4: 1.02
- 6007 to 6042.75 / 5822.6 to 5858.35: 1.03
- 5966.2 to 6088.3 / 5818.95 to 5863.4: 1.04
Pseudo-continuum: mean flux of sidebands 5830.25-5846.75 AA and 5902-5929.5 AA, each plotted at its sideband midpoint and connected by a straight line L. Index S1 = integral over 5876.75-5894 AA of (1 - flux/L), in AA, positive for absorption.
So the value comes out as 0.9 AA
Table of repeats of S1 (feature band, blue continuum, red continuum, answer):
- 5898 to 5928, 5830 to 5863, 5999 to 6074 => 0.0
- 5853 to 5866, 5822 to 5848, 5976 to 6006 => 0.3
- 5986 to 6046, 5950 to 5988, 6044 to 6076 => 0.8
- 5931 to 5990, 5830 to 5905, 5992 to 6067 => -1.3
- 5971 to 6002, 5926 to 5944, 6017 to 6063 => 0.2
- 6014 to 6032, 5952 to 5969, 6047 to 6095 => 0.6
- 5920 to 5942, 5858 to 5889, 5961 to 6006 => -0.3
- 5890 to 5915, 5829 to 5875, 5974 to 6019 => 1.8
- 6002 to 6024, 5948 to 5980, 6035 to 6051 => 0.6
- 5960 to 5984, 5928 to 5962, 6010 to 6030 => -0.5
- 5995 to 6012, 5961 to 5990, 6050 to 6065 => 0.4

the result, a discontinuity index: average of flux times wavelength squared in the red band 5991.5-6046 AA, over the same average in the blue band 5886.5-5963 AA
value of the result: 1.03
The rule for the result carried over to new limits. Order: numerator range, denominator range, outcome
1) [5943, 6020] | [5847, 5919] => 1.05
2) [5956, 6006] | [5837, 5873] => 1.04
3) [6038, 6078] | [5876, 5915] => 1.09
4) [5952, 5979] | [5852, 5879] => 1.03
